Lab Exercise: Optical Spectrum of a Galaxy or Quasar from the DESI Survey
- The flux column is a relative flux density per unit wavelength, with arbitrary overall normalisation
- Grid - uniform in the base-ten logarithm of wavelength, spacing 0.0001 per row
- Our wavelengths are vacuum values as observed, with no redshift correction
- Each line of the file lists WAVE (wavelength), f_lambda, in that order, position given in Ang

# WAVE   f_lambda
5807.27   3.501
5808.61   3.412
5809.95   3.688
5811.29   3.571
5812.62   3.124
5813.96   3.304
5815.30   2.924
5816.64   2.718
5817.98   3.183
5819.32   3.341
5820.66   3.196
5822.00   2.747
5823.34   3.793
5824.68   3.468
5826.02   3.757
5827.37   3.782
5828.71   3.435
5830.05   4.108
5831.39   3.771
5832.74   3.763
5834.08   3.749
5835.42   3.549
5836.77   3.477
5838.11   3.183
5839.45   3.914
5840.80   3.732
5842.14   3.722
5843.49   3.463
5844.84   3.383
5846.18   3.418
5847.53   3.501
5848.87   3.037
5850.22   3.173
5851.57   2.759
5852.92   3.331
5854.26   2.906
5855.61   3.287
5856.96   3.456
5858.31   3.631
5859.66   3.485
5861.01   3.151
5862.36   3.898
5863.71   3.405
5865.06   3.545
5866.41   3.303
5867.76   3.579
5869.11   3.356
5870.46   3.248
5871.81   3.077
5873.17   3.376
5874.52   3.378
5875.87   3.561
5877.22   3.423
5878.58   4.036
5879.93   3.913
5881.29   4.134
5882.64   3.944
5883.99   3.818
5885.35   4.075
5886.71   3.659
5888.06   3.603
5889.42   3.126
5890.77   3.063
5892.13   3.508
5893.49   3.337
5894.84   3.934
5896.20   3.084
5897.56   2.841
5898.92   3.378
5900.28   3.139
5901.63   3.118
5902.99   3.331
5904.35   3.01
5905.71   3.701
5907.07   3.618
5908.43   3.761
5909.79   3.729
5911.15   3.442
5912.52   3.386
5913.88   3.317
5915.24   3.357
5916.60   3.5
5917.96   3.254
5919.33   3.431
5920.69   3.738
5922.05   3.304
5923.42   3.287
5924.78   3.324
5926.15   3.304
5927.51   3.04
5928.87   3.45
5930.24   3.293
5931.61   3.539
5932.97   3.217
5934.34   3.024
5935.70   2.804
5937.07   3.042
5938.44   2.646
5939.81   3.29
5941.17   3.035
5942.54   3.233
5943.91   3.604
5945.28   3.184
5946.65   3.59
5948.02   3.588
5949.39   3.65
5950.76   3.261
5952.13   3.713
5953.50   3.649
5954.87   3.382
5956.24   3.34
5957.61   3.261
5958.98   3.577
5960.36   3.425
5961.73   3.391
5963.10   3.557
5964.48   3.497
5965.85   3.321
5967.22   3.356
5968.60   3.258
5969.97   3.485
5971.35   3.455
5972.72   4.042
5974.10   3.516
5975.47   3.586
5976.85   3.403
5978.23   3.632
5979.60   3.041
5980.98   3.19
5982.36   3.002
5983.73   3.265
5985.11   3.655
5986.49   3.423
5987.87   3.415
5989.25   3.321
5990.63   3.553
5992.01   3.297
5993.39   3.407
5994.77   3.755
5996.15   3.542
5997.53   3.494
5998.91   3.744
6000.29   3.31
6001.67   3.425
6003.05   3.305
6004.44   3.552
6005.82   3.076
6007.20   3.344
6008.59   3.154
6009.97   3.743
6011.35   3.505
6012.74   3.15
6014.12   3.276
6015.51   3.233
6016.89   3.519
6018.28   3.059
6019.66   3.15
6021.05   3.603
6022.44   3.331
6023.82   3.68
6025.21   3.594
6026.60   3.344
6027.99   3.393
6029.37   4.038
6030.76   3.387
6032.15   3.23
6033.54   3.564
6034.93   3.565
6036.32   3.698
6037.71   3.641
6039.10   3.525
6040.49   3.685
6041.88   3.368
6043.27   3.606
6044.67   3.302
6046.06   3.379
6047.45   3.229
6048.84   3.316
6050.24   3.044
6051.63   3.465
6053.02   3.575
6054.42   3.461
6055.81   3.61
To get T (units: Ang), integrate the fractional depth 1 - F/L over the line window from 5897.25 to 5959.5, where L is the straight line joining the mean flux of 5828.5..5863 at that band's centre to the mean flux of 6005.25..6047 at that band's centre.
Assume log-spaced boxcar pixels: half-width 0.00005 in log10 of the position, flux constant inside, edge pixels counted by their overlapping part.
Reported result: 2.04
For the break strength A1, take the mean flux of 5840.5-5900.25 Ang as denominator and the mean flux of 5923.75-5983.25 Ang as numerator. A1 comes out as 0.97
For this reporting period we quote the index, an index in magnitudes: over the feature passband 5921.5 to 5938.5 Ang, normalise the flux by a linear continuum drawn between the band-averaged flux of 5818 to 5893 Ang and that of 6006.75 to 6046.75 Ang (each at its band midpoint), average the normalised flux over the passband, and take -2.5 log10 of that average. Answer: 0.093 mag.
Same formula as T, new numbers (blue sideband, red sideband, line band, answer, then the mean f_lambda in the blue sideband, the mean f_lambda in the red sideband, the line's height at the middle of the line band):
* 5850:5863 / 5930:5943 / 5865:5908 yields -3.23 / 3.31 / 3.1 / 3.23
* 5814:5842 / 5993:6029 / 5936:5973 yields 0.52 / 3.48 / 3.42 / 3.44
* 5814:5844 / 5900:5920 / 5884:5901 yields 0.08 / 3.49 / 3.41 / 3.43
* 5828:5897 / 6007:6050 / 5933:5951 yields 1.27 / 3.5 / 3.44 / 3.47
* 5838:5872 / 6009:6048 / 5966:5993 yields 0.19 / 3.39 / 3.46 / 3.44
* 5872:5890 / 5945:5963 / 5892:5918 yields 1.61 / 3.68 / 3.47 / 3.61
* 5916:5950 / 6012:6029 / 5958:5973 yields -0.65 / 3.29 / 3.37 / 3.32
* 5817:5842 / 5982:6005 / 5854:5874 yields 0.77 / 3.55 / 3.44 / 3.53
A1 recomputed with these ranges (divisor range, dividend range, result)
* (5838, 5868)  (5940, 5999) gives 1.01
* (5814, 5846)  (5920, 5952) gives 0.94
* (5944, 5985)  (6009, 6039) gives 1.01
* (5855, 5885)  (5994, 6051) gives 0.97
